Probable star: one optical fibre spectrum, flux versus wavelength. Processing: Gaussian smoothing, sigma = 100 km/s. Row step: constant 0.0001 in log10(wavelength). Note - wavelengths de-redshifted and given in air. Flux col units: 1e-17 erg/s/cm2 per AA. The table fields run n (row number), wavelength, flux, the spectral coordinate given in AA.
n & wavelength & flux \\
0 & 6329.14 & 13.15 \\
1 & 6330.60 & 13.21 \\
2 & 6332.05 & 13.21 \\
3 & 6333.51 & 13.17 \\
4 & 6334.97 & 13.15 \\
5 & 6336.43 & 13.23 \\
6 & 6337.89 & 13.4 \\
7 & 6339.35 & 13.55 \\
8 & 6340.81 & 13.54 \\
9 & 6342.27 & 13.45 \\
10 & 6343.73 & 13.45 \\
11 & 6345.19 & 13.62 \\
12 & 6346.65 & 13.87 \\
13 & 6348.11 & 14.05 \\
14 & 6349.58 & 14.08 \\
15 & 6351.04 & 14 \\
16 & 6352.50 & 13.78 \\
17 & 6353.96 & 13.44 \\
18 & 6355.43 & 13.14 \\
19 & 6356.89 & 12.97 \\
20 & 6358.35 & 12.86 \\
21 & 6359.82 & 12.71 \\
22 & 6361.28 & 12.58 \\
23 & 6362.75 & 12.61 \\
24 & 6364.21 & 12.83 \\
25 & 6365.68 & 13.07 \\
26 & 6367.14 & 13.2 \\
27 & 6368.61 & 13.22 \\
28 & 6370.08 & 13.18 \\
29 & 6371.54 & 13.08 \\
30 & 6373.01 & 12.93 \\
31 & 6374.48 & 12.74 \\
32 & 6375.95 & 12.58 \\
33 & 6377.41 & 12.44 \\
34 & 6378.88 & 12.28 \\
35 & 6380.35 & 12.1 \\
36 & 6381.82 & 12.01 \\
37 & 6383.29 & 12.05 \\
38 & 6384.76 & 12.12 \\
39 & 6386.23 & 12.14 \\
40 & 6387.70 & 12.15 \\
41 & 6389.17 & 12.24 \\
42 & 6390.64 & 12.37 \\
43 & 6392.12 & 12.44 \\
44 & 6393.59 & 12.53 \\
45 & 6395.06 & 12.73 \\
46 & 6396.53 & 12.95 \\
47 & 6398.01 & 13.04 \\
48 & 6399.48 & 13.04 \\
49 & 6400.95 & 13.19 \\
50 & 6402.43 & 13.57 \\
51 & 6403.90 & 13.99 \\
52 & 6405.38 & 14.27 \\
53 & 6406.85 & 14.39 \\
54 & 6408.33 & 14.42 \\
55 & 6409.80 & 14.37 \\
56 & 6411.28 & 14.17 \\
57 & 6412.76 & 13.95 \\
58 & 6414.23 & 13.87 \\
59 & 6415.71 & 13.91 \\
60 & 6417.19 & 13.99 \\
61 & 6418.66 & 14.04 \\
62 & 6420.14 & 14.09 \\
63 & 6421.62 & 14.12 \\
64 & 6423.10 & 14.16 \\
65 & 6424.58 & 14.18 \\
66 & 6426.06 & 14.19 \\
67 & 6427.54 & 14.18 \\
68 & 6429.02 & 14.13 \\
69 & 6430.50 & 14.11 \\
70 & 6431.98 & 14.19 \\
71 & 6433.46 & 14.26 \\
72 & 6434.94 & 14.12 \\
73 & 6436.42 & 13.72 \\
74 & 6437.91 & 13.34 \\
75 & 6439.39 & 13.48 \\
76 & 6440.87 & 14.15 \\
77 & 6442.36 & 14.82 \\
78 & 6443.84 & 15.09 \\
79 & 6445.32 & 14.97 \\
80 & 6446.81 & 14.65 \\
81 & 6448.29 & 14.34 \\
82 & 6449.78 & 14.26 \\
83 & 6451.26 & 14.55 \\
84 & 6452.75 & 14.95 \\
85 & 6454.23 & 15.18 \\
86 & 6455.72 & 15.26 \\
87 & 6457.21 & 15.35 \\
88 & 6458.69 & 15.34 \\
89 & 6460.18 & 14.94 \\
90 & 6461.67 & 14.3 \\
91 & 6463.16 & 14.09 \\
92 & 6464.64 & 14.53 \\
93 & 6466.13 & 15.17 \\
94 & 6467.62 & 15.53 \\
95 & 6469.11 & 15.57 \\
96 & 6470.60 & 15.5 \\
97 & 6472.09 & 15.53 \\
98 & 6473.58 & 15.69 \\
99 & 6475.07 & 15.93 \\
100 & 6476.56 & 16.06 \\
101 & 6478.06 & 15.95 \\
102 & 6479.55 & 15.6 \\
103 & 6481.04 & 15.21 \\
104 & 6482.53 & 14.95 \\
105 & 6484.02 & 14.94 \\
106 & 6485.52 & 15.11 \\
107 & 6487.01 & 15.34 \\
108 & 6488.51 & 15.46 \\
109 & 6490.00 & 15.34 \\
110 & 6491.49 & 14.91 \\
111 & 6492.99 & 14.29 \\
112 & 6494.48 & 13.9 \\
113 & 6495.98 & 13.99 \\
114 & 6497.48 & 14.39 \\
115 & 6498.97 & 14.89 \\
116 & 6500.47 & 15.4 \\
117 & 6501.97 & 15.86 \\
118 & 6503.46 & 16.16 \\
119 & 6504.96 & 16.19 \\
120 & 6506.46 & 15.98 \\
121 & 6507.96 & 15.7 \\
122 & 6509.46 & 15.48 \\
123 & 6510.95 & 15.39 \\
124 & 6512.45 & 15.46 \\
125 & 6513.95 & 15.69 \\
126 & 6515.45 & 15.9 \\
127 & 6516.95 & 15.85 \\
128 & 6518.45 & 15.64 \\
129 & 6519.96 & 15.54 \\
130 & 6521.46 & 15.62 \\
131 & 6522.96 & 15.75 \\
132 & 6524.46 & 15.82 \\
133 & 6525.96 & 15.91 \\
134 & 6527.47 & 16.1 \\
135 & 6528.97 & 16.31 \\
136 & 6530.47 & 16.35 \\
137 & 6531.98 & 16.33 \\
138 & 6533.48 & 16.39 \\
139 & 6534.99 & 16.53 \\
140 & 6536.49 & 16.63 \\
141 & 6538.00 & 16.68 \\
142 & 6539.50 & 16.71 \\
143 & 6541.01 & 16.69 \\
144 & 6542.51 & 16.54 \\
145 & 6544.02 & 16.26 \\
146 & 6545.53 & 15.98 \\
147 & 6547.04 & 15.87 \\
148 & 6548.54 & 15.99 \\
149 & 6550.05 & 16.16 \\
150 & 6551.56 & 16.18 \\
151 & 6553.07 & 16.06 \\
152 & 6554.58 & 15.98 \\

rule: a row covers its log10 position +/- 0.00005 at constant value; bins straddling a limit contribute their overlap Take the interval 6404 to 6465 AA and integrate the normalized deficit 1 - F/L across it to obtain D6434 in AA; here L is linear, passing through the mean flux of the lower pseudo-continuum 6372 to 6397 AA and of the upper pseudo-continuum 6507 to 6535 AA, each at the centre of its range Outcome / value -3.1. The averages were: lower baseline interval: 12.4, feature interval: 14.3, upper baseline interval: 15.9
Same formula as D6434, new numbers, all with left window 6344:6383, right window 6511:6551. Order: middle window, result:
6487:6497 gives 0.4 AA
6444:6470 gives -0.3 AA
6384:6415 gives 1.1 AA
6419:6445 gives 0.3 AA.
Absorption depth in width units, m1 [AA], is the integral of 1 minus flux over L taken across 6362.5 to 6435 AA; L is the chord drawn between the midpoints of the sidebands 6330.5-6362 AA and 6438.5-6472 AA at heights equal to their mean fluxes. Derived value 3.98 AA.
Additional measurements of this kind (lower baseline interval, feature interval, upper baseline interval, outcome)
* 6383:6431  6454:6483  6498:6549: -0.9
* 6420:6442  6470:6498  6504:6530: -0.1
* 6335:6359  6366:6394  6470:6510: 2.8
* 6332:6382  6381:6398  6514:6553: 1.6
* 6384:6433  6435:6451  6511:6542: 0.0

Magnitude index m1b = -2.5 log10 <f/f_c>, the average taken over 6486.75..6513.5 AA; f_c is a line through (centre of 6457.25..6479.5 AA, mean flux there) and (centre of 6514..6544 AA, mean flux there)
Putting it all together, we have 0.037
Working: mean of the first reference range 15.3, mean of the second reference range 16.2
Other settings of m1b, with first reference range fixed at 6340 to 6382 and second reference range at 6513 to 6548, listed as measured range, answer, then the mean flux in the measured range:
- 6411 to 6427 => 0.01 mag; 14.1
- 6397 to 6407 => 0.02 mag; 13.6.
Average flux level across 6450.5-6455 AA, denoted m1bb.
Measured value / 14.9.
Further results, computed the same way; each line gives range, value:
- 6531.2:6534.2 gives 16.3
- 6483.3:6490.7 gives 15.2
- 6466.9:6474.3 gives 15.6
